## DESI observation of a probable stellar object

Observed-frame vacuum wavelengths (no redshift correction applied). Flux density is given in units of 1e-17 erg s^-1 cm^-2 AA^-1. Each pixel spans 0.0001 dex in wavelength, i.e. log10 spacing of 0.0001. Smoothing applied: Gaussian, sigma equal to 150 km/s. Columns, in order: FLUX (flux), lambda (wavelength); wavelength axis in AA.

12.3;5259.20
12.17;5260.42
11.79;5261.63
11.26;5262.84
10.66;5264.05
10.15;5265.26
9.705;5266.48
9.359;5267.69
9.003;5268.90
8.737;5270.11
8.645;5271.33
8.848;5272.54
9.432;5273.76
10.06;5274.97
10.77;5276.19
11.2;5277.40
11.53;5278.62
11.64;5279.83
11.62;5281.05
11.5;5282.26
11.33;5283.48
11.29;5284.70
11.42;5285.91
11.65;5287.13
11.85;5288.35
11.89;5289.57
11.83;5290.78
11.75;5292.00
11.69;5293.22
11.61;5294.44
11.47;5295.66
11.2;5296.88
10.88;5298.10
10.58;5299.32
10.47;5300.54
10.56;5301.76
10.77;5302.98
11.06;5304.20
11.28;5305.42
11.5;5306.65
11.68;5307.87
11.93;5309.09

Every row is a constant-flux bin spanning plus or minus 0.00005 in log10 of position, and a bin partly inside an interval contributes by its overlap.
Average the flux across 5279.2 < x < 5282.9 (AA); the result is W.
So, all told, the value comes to 11.6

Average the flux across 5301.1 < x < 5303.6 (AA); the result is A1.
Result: 10.7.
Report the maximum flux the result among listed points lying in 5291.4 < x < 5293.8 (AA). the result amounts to 11.75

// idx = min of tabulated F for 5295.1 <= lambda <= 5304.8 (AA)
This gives 10.47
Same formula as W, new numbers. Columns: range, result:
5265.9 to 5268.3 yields 9.55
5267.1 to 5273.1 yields 8.92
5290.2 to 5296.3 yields 11.7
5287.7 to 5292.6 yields 11.8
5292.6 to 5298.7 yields 11.4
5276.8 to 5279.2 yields 11.3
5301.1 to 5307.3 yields 11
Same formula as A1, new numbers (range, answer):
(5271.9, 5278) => 10.1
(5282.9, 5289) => 11.5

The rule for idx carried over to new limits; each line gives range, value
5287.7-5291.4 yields 11.83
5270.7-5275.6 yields 8.645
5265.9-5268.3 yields 9.359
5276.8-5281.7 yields 11.2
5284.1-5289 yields 11.29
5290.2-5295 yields 11.61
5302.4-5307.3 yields 10.77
